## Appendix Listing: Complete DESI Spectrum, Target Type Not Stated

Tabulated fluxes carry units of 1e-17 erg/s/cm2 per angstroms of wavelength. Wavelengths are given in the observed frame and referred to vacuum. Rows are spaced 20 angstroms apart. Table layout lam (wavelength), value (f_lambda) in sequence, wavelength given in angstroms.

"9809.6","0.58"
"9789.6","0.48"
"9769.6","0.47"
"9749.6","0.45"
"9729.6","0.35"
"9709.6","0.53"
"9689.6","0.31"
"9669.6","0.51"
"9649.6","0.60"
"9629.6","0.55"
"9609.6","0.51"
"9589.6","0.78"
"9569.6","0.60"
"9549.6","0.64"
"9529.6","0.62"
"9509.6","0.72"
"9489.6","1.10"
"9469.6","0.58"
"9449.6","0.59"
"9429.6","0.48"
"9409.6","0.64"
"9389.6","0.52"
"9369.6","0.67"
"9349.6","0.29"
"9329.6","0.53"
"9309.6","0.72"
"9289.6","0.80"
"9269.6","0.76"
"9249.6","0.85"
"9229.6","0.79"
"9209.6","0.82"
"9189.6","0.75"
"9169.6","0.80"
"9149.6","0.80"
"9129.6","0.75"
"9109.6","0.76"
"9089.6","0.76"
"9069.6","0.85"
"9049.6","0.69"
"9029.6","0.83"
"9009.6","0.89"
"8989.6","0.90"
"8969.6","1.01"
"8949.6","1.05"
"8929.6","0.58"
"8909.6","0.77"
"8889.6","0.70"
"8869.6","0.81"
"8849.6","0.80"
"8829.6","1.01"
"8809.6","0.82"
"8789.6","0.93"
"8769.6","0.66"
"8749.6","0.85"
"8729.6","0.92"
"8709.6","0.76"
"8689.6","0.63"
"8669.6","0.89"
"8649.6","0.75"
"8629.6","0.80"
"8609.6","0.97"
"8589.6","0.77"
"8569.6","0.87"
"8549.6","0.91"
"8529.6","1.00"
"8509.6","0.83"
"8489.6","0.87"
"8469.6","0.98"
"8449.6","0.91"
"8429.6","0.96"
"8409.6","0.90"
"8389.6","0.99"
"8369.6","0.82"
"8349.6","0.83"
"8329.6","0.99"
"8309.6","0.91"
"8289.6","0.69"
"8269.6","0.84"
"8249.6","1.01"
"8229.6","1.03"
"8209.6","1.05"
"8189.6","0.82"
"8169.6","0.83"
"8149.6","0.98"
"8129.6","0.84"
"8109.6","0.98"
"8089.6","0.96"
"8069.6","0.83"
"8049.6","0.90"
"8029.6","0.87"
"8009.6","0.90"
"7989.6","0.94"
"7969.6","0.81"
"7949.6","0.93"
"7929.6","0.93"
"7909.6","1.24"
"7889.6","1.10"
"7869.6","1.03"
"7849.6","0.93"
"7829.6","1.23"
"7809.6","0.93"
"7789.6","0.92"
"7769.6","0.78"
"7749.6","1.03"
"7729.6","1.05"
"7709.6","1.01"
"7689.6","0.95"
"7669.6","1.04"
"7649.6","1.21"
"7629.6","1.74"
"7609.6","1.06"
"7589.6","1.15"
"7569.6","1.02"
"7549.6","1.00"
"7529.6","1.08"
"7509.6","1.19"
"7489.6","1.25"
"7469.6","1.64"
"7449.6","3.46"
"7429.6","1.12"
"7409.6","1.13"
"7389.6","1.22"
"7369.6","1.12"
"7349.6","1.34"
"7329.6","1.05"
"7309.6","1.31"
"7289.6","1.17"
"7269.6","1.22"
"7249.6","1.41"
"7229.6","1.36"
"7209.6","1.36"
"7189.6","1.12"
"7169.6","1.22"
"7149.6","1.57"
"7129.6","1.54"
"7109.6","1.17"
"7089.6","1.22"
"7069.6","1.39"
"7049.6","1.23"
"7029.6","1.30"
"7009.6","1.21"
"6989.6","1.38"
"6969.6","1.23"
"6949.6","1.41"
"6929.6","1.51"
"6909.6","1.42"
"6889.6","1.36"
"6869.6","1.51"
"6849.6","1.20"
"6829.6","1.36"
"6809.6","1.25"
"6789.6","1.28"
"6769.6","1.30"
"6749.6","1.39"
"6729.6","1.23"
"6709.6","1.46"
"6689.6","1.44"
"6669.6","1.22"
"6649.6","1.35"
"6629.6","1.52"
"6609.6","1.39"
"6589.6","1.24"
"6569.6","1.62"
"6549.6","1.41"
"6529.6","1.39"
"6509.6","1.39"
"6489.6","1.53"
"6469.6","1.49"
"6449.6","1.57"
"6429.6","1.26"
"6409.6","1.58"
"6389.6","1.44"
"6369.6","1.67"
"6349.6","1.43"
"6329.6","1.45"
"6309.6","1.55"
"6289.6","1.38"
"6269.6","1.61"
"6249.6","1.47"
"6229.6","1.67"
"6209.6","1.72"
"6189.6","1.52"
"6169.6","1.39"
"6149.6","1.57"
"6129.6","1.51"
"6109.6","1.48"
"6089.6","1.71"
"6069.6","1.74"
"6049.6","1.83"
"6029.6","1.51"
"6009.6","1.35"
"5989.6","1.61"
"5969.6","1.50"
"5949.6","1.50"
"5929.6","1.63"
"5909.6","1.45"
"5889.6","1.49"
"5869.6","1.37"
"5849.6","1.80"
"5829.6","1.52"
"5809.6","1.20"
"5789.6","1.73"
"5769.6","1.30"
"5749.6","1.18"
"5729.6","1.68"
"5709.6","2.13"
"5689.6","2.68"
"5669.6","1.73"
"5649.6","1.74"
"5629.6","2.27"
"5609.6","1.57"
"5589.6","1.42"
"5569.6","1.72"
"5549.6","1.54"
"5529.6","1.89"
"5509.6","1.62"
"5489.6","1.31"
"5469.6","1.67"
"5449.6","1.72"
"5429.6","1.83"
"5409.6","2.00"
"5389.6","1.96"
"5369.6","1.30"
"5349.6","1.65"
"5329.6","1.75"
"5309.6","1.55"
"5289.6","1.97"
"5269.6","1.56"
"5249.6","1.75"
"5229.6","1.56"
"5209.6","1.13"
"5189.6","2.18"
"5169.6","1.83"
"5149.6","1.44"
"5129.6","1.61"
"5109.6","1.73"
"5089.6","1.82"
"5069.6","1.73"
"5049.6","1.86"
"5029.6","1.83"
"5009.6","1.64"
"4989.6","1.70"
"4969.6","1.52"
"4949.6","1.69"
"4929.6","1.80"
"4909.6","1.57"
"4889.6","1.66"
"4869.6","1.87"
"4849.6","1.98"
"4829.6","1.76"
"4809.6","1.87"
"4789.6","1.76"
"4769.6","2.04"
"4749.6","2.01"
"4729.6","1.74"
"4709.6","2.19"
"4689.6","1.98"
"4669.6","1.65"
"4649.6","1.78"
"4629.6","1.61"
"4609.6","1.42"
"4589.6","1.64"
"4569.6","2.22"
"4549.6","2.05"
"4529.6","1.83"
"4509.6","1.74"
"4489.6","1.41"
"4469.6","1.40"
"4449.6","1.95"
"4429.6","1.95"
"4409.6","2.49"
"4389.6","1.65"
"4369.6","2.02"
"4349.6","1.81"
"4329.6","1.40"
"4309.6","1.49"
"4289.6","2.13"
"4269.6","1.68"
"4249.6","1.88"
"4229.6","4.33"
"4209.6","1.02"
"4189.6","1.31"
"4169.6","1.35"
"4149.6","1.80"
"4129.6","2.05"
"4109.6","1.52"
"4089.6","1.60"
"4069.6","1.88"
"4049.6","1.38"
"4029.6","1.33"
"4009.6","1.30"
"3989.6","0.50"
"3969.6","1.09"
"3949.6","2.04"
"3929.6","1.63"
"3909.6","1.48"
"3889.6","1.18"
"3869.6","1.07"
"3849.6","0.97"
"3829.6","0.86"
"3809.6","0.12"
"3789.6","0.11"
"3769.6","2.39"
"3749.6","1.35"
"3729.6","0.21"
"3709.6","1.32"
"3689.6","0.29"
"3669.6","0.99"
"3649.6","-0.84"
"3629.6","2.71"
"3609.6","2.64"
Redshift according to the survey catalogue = 0.135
